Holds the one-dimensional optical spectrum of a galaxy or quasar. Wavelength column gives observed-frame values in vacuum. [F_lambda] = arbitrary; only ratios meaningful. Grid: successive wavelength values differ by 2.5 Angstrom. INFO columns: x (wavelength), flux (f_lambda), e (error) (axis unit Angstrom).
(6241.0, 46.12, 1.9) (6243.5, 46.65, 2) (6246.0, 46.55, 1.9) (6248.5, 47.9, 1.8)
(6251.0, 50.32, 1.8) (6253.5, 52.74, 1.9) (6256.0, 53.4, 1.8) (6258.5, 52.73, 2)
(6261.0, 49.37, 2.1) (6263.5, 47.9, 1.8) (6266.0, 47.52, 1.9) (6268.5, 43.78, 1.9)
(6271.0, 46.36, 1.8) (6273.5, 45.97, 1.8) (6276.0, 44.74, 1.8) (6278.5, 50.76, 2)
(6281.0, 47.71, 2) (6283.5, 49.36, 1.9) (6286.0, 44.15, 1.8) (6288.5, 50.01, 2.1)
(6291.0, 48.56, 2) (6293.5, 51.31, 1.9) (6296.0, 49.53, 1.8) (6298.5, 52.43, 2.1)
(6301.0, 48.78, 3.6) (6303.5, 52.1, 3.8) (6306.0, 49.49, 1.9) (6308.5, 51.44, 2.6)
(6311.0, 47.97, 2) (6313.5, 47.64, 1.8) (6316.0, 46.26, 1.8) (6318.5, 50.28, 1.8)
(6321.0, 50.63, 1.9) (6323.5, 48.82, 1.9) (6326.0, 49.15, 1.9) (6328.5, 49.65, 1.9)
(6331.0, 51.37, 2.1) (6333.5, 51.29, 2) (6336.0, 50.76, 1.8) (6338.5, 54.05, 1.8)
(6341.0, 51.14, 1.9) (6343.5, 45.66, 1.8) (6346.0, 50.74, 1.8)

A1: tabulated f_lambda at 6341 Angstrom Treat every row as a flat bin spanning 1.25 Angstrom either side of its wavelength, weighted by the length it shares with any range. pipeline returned 51.14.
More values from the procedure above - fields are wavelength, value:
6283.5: 49.36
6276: 44.74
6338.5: 54.05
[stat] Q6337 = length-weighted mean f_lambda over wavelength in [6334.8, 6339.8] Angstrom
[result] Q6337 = 52.4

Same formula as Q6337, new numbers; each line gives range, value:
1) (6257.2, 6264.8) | 50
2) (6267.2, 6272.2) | 45.1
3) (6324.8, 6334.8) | 50.4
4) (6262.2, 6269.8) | 46.4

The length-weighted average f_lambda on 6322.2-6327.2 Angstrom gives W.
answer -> 49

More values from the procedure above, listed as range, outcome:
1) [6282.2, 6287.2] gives 46.8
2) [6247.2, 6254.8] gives 50.3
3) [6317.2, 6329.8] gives 49.7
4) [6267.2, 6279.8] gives 46.3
